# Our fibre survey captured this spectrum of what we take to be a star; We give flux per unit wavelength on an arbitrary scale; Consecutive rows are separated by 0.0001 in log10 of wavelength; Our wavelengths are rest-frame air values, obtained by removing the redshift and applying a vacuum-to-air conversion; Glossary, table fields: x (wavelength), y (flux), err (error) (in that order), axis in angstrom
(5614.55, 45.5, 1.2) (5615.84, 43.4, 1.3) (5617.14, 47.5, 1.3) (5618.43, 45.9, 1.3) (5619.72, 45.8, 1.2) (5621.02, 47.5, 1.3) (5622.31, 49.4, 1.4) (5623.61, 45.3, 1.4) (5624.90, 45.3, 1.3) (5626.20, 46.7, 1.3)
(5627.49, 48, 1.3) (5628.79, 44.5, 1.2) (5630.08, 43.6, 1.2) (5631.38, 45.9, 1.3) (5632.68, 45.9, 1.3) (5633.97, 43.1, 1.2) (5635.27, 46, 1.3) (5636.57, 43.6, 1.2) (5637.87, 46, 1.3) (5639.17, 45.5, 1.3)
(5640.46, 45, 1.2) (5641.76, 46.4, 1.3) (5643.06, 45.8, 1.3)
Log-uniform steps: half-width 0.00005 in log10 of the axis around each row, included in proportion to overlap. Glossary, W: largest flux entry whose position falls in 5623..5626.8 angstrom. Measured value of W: 46.7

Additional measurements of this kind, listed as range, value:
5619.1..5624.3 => 49.4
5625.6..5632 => 48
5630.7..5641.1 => 46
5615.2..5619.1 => 47.5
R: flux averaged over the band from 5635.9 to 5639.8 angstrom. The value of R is 45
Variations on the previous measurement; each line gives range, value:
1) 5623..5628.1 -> 46.4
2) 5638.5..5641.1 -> 45.4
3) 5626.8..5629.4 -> 46.3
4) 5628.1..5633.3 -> 45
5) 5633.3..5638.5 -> 44.7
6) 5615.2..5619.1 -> 45.6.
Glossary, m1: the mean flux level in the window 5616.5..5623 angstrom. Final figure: 47.2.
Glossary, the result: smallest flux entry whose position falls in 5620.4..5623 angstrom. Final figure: 47.5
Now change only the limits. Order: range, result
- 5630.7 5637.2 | 43.1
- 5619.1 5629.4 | 44.5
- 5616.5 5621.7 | 45.8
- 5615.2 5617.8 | 43.4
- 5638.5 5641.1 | 45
